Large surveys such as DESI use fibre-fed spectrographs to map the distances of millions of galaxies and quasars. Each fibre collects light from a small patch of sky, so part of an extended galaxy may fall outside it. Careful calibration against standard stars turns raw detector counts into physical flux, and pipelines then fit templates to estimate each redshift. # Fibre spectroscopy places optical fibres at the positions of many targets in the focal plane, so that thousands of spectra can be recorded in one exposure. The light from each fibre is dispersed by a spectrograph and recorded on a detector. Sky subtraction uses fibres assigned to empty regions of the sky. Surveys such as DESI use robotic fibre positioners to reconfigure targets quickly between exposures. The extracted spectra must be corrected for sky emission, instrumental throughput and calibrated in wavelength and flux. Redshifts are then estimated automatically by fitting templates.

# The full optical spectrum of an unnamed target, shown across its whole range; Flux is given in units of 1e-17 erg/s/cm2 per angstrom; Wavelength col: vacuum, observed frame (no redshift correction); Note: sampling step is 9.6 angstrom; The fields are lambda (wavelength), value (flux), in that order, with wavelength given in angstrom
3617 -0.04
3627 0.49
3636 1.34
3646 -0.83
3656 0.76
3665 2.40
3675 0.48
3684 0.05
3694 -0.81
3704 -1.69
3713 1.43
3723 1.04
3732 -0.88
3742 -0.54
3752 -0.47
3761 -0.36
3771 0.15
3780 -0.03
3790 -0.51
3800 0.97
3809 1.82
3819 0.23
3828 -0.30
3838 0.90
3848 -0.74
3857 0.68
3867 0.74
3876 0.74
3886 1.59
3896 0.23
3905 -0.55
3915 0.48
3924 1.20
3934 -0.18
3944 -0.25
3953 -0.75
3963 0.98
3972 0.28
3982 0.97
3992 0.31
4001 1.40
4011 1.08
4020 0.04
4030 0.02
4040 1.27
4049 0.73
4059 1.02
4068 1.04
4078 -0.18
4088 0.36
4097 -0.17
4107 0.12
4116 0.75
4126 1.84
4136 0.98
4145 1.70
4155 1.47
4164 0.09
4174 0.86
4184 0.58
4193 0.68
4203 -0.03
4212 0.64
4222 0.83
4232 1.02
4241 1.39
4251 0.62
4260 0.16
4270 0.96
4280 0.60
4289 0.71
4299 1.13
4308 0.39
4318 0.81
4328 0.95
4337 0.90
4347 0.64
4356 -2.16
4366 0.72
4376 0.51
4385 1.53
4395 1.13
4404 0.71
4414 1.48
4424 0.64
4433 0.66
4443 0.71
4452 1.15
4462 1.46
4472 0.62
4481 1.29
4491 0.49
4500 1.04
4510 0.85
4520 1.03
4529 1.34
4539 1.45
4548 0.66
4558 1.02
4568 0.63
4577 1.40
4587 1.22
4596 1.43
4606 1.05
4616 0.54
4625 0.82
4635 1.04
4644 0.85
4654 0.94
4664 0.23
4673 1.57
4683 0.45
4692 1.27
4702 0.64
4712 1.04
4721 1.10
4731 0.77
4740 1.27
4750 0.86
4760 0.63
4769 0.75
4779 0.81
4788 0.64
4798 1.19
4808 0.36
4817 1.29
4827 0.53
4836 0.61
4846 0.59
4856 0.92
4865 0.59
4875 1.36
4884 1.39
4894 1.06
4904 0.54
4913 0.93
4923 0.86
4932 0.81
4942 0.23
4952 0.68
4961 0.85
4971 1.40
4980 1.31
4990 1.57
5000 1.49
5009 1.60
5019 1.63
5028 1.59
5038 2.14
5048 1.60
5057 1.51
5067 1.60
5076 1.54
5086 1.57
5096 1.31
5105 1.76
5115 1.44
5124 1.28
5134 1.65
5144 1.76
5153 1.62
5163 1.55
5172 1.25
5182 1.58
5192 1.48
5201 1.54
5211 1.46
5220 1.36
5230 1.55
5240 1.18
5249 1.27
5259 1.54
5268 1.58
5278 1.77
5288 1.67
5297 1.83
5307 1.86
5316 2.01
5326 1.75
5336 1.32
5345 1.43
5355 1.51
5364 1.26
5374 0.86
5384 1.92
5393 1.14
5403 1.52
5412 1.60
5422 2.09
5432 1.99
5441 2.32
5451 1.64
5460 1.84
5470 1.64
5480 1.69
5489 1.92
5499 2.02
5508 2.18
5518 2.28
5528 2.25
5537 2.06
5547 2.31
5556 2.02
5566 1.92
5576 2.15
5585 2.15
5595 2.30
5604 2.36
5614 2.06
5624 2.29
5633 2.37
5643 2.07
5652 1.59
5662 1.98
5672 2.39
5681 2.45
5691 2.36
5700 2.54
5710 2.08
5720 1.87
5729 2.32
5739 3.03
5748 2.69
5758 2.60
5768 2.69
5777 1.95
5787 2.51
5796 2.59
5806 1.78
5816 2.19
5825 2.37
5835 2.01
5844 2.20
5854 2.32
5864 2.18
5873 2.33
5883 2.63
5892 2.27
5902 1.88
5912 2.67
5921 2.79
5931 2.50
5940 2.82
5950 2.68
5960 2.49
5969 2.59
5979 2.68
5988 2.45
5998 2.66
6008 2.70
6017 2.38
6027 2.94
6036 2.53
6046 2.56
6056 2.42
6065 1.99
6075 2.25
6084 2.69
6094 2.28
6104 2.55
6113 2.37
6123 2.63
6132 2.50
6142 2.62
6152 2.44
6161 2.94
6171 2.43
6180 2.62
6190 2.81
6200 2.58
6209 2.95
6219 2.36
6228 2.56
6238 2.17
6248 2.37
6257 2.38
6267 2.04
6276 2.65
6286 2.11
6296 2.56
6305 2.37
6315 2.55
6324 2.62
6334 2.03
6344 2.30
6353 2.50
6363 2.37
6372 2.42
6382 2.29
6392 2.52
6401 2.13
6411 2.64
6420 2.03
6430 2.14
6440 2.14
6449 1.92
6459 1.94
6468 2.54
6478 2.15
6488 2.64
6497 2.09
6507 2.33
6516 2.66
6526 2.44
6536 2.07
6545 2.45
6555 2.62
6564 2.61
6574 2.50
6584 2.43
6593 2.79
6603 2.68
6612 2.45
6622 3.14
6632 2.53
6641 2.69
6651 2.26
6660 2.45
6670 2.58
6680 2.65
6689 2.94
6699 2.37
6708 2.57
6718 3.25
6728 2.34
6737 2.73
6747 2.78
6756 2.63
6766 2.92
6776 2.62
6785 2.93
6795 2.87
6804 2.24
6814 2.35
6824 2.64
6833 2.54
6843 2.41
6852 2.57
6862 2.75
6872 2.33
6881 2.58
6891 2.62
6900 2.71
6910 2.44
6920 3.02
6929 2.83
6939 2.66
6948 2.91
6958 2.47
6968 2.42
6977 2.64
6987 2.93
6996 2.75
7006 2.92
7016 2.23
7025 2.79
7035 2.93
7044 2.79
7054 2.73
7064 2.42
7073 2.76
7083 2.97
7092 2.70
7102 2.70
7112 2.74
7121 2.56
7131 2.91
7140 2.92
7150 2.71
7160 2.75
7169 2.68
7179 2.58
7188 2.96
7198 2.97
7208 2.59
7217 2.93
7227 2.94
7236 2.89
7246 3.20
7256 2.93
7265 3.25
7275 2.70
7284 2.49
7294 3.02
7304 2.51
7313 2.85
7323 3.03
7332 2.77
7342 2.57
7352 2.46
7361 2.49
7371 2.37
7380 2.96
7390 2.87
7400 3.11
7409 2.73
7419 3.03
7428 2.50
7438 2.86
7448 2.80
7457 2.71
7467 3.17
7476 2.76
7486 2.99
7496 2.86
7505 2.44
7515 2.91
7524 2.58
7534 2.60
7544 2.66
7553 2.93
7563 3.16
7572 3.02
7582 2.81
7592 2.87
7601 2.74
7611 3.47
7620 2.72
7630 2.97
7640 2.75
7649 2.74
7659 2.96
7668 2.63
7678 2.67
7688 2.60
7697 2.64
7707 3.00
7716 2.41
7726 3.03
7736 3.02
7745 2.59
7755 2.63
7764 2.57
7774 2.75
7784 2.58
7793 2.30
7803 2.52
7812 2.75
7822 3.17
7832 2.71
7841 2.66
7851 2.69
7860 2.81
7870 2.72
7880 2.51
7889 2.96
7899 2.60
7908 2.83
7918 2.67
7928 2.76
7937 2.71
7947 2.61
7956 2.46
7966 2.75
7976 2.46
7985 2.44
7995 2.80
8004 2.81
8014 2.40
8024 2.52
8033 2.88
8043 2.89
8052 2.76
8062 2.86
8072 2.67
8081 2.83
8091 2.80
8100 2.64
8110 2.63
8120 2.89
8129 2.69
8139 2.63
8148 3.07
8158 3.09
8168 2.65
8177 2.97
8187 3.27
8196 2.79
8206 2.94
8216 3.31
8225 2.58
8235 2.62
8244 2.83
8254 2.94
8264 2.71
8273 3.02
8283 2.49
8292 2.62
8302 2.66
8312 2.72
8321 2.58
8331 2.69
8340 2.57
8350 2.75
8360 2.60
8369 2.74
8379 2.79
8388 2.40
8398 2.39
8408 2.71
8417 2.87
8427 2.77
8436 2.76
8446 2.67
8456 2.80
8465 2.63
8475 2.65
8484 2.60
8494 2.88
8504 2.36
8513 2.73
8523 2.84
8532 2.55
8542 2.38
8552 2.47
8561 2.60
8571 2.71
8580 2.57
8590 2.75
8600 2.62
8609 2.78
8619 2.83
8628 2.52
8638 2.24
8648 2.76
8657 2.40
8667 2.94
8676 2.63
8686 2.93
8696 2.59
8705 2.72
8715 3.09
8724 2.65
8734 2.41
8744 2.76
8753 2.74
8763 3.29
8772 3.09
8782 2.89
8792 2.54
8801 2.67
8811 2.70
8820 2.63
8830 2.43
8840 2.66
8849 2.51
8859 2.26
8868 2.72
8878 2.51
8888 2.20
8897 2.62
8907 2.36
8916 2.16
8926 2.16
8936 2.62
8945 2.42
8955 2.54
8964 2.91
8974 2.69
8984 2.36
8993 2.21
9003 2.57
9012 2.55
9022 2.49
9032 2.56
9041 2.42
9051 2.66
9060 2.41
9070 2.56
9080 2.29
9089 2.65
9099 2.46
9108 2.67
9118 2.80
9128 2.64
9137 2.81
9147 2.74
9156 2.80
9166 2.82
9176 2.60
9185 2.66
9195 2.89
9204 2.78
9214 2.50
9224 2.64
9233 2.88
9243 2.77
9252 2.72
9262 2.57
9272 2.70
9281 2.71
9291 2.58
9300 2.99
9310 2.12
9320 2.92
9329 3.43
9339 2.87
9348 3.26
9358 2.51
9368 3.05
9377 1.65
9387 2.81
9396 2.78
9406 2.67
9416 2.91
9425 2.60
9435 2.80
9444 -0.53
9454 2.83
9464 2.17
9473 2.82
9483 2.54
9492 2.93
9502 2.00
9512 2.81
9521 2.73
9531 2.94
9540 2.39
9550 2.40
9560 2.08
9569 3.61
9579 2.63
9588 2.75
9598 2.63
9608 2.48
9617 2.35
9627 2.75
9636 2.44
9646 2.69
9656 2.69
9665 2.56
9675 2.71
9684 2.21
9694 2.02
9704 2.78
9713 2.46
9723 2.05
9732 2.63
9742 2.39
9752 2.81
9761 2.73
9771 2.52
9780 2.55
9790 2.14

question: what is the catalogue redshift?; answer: 0.247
